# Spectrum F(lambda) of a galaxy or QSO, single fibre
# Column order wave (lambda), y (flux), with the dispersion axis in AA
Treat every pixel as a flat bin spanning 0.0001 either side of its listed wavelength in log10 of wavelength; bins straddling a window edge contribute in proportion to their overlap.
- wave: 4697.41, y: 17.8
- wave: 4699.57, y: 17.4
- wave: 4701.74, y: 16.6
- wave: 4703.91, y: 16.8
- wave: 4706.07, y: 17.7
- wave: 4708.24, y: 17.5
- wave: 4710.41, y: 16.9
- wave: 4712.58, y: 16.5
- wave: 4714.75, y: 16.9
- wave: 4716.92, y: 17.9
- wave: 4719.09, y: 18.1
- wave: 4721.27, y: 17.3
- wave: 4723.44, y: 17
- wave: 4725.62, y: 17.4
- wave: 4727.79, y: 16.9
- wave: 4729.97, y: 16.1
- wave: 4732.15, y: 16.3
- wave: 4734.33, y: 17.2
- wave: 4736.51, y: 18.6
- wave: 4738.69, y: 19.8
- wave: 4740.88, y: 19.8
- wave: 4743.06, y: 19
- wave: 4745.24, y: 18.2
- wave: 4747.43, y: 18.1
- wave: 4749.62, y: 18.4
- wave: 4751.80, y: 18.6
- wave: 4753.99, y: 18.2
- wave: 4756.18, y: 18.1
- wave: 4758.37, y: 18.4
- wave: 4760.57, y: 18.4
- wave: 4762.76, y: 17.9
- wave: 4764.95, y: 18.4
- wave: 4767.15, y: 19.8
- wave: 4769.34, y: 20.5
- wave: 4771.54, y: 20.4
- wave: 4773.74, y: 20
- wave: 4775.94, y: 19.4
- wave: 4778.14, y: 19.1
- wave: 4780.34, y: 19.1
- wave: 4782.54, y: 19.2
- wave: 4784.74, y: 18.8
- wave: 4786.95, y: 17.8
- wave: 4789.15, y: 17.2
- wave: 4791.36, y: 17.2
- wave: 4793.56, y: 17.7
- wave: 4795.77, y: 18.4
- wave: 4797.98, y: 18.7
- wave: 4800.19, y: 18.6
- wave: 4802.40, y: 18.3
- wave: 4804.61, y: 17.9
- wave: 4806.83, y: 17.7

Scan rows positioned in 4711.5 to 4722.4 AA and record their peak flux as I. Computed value 18.1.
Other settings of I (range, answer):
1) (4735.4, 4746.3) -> 19.8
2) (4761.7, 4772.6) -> 20.5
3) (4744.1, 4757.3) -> 18.6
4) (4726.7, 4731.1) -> 16.9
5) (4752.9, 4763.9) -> 18.4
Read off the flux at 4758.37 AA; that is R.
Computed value 18.4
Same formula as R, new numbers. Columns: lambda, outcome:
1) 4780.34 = 19.1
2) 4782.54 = 19.2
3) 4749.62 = 18.4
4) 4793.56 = 17.7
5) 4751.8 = 18.6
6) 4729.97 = 16.1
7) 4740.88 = 19.8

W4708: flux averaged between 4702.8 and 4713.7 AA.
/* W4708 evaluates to 17.1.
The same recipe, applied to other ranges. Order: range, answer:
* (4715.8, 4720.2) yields 18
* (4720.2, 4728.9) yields 17.2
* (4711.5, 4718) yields 17.1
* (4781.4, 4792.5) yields 18.1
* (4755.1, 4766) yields 18.2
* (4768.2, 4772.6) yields 20.5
